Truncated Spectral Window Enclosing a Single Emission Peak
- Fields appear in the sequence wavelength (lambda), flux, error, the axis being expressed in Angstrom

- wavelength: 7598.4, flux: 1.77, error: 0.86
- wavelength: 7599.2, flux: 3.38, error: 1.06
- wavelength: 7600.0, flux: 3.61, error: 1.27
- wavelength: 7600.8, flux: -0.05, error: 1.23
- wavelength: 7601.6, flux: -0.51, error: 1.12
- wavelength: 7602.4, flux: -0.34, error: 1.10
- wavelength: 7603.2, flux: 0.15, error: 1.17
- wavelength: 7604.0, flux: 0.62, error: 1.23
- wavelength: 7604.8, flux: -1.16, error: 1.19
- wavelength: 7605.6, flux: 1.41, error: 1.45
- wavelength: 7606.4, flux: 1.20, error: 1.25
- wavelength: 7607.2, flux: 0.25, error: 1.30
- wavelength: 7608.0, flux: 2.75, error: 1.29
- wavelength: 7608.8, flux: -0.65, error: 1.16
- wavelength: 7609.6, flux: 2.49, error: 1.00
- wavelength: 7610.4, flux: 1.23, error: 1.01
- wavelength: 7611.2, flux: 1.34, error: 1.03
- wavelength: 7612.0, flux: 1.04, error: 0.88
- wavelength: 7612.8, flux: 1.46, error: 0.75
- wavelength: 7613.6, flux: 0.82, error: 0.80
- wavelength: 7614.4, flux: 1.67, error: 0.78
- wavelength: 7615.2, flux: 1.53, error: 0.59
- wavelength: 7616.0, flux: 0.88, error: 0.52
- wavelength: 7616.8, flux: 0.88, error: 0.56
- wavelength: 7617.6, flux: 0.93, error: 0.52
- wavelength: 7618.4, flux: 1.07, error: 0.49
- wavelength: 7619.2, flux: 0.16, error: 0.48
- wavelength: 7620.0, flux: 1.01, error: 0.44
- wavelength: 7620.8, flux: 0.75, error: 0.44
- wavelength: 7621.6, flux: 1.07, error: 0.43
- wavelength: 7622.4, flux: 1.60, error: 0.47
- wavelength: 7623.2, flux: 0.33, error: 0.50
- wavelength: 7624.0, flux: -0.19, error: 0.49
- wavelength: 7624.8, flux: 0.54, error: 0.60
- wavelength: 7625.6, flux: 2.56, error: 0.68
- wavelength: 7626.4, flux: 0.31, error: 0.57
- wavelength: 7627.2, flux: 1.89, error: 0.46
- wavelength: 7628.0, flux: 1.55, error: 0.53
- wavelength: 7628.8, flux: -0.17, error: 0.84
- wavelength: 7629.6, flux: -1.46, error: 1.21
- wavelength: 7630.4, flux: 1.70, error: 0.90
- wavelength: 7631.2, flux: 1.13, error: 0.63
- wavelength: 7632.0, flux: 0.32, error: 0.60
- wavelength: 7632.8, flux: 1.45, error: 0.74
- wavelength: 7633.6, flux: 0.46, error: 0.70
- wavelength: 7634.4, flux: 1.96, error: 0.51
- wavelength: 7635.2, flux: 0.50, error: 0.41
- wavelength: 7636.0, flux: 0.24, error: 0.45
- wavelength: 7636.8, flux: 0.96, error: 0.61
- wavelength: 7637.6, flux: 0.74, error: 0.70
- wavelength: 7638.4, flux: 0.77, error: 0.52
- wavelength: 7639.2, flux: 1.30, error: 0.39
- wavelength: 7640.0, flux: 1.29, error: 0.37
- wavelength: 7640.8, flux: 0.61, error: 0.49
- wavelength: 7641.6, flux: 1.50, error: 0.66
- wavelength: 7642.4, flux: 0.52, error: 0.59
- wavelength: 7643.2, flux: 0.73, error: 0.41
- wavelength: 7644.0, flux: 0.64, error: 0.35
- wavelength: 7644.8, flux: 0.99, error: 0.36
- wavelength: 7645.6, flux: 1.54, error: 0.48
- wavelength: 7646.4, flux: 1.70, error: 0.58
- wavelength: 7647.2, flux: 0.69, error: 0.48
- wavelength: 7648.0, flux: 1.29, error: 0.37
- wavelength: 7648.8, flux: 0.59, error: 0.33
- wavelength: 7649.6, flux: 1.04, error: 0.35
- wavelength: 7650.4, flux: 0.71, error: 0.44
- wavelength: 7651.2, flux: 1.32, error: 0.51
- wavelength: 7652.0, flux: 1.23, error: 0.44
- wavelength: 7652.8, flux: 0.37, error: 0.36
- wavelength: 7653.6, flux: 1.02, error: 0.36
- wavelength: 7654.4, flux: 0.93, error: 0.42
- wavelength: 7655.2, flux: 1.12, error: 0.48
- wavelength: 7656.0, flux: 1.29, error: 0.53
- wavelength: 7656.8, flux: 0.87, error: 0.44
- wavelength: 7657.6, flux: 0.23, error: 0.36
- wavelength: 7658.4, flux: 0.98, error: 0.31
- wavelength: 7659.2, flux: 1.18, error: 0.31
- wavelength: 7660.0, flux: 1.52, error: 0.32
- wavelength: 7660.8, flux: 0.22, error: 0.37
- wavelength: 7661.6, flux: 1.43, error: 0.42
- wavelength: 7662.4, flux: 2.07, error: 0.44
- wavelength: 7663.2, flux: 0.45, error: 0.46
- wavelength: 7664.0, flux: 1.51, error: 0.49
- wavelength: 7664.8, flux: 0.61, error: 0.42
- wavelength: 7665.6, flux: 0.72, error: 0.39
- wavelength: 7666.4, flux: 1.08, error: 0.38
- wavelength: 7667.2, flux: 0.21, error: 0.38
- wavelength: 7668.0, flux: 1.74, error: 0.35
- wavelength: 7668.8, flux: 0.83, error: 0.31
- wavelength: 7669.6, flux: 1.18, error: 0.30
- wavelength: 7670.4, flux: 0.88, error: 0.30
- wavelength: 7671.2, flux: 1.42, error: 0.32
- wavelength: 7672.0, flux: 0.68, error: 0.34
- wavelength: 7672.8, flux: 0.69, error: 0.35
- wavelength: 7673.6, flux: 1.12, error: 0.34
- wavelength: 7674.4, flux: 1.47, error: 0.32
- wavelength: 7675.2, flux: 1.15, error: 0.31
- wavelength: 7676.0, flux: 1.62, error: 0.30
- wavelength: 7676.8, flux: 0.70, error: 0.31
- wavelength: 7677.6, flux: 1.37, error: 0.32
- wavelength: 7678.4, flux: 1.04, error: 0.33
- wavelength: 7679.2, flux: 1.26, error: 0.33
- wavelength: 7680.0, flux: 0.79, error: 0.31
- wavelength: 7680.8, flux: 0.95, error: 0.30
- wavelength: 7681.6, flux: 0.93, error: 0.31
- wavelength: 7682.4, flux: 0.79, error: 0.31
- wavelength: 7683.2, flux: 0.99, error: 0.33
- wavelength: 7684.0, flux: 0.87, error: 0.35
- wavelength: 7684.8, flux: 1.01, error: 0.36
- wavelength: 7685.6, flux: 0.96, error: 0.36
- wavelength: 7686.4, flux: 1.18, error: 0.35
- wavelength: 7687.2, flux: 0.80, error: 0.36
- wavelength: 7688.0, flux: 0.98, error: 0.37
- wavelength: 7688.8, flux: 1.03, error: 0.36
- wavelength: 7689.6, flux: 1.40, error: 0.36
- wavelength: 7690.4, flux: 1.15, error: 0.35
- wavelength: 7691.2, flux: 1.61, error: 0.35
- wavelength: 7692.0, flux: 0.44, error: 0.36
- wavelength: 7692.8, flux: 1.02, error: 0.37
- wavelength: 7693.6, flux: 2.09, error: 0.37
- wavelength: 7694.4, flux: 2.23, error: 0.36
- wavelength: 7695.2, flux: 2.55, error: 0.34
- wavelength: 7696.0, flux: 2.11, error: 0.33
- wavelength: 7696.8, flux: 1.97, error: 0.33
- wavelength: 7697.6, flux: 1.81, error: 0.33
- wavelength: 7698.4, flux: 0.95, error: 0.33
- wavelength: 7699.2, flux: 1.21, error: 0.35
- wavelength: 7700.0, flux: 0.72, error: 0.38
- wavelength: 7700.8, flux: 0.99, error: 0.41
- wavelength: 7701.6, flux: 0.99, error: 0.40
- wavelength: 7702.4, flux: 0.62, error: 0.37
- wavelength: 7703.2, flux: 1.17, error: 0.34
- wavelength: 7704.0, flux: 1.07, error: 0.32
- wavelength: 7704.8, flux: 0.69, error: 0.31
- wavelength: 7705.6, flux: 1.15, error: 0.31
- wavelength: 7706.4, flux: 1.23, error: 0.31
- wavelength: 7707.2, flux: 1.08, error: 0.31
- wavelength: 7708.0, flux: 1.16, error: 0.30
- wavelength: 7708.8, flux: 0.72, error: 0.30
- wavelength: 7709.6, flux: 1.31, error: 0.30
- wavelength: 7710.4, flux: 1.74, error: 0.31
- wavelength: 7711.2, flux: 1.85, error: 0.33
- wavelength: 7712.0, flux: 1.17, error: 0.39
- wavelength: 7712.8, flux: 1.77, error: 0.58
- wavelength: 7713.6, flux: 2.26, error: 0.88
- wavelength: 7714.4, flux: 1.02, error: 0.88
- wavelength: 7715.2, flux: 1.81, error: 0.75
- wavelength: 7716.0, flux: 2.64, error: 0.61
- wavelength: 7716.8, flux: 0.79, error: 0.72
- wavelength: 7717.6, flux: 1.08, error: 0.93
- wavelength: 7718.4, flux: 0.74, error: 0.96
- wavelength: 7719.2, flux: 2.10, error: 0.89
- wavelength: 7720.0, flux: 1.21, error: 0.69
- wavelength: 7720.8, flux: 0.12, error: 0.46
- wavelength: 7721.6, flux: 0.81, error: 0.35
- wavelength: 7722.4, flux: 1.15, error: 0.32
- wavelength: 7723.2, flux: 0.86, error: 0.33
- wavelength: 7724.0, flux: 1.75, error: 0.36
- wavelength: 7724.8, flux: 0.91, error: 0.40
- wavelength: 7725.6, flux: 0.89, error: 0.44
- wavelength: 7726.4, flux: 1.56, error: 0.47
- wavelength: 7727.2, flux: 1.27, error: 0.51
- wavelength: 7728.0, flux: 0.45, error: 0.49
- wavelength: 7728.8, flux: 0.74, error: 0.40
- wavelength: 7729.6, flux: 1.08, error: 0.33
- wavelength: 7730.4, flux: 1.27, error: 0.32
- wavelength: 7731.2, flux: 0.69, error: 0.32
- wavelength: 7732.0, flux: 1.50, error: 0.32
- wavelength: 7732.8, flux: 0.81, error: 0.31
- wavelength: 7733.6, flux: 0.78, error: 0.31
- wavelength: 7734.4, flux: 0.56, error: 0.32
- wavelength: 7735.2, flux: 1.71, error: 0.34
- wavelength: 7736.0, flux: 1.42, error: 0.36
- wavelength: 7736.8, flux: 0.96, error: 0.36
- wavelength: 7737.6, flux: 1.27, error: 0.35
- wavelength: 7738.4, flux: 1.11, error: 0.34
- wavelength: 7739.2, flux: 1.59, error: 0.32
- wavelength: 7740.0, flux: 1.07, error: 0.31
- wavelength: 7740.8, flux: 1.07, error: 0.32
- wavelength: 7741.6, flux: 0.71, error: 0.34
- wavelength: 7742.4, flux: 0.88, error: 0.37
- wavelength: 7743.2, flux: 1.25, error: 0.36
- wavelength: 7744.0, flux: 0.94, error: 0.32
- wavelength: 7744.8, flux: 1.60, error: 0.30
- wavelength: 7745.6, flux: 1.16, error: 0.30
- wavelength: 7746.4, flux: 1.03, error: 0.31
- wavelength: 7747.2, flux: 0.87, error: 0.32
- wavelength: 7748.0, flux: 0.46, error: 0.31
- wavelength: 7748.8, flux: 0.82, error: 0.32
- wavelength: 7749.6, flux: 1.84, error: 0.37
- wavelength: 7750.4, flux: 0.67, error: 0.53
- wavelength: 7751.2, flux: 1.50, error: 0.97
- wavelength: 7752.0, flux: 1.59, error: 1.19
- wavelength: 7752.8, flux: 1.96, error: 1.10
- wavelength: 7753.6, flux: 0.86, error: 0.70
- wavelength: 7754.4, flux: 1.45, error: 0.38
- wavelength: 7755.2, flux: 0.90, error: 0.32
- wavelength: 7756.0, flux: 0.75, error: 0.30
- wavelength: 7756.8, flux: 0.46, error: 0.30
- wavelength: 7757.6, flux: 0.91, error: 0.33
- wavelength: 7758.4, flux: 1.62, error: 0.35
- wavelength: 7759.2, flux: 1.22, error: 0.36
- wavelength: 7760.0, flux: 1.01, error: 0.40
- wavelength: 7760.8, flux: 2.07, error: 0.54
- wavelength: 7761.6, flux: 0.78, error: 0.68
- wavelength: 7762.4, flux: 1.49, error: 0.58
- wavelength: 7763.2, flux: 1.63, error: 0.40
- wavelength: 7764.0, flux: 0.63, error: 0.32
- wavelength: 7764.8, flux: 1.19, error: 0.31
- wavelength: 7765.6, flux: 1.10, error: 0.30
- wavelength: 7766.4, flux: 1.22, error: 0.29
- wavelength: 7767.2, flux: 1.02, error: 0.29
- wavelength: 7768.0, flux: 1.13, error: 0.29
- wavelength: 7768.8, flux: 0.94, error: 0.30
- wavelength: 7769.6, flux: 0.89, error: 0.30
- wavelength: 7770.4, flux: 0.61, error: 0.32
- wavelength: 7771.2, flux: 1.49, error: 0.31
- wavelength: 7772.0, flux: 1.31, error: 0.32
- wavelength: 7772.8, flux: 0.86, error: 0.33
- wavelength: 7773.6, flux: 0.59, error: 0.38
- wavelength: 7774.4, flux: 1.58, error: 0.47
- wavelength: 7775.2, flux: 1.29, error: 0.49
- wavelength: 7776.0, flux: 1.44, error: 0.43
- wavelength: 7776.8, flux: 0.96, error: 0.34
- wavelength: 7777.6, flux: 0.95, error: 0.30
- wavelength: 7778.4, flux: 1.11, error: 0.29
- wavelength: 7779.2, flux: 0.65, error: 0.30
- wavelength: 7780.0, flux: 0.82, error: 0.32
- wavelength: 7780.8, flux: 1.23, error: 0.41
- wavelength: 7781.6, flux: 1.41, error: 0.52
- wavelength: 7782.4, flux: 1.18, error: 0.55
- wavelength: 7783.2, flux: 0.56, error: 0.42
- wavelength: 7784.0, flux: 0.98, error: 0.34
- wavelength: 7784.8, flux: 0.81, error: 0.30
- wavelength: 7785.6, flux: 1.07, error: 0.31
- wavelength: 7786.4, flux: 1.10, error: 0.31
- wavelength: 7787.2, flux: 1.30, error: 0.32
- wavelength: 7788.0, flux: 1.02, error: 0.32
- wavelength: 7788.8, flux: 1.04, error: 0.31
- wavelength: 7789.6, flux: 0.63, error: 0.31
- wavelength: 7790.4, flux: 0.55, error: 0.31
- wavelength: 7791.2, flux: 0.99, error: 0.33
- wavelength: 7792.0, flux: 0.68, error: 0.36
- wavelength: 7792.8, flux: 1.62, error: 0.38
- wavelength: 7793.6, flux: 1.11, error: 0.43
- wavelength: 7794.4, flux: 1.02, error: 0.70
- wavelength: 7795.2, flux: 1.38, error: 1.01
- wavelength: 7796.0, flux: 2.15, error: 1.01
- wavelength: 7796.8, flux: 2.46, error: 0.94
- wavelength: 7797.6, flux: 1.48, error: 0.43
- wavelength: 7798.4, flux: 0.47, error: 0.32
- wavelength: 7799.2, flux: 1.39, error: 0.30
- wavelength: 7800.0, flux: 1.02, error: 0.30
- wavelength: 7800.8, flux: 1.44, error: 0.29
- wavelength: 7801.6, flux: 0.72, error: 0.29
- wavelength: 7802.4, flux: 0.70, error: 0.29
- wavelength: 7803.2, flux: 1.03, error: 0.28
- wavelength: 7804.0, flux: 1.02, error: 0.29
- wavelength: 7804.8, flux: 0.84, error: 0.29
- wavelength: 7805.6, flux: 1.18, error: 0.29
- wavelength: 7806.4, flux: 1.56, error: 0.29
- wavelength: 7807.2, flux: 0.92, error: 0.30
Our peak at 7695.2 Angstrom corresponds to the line [S II]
